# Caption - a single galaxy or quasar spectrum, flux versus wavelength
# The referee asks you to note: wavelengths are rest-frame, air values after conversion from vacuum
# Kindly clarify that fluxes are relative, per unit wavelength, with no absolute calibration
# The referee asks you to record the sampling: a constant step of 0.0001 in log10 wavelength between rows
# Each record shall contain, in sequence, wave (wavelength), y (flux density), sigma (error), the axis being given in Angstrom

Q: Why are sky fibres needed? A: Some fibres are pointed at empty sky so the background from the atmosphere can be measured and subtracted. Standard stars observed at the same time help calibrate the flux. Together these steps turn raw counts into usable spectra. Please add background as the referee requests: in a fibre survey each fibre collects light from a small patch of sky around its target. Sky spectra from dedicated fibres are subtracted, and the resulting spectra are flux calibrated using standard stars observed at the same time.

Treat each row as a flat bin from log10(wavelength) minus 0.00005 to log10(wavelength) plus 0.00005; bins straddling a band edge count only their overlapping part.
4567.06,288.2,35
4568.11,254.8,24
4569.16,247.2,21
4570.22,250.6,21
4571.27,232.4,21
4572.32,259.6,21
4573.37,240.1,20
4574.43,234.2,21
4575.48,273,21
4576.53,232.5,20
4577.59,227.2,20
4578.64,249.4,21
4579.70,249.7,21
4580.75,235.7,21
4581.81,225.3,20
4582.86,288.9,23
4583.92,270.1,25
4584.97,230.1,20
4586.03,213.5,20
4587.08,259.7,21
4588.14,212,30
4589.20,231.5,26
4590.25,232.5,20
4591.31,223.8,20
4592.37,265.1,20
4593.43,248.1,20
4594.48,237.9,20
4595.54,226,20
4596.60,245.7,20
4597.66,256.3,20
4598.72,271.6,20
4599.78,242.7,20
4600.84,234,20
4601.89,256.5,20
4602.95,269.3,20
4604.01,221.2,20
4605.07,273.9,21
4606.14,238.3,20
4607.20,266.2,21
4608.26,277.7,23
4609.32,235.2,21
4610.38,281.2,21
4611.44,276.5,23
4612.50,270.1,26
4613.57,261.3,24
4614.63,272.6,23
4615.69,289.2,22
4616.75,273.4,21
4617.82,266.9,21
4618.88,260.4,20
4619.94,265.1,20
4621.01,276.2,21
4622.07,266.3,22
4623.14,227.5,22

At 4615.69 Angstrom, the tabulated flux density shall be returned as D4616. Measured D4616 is 289.2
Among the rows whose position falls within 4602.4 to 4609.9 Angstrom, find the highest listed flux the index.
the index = 277.7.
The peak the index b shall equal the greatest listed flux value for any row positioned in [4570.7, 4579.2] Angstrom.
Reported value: 273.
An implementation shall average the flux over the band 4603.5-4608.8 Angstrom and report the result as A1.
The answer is 255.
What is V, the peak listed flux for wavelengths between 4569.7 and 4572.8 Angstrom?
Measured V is 259.6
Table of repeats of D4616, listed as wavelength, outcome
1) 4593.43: 248.1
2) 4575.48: 273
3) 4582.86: 288.9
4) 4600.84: 234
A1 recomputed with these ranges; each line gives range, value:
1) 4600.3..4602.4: 246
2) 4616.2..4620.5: 266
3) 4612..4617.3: 273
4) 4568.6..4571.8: 244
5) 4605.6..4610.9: 259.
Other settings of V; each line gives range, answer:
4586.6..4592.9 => 265.1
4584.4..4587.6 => 259.7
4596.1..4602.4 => 271.6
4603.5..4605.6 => 273.9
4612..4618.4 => 289.2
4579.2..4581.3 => 249.7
